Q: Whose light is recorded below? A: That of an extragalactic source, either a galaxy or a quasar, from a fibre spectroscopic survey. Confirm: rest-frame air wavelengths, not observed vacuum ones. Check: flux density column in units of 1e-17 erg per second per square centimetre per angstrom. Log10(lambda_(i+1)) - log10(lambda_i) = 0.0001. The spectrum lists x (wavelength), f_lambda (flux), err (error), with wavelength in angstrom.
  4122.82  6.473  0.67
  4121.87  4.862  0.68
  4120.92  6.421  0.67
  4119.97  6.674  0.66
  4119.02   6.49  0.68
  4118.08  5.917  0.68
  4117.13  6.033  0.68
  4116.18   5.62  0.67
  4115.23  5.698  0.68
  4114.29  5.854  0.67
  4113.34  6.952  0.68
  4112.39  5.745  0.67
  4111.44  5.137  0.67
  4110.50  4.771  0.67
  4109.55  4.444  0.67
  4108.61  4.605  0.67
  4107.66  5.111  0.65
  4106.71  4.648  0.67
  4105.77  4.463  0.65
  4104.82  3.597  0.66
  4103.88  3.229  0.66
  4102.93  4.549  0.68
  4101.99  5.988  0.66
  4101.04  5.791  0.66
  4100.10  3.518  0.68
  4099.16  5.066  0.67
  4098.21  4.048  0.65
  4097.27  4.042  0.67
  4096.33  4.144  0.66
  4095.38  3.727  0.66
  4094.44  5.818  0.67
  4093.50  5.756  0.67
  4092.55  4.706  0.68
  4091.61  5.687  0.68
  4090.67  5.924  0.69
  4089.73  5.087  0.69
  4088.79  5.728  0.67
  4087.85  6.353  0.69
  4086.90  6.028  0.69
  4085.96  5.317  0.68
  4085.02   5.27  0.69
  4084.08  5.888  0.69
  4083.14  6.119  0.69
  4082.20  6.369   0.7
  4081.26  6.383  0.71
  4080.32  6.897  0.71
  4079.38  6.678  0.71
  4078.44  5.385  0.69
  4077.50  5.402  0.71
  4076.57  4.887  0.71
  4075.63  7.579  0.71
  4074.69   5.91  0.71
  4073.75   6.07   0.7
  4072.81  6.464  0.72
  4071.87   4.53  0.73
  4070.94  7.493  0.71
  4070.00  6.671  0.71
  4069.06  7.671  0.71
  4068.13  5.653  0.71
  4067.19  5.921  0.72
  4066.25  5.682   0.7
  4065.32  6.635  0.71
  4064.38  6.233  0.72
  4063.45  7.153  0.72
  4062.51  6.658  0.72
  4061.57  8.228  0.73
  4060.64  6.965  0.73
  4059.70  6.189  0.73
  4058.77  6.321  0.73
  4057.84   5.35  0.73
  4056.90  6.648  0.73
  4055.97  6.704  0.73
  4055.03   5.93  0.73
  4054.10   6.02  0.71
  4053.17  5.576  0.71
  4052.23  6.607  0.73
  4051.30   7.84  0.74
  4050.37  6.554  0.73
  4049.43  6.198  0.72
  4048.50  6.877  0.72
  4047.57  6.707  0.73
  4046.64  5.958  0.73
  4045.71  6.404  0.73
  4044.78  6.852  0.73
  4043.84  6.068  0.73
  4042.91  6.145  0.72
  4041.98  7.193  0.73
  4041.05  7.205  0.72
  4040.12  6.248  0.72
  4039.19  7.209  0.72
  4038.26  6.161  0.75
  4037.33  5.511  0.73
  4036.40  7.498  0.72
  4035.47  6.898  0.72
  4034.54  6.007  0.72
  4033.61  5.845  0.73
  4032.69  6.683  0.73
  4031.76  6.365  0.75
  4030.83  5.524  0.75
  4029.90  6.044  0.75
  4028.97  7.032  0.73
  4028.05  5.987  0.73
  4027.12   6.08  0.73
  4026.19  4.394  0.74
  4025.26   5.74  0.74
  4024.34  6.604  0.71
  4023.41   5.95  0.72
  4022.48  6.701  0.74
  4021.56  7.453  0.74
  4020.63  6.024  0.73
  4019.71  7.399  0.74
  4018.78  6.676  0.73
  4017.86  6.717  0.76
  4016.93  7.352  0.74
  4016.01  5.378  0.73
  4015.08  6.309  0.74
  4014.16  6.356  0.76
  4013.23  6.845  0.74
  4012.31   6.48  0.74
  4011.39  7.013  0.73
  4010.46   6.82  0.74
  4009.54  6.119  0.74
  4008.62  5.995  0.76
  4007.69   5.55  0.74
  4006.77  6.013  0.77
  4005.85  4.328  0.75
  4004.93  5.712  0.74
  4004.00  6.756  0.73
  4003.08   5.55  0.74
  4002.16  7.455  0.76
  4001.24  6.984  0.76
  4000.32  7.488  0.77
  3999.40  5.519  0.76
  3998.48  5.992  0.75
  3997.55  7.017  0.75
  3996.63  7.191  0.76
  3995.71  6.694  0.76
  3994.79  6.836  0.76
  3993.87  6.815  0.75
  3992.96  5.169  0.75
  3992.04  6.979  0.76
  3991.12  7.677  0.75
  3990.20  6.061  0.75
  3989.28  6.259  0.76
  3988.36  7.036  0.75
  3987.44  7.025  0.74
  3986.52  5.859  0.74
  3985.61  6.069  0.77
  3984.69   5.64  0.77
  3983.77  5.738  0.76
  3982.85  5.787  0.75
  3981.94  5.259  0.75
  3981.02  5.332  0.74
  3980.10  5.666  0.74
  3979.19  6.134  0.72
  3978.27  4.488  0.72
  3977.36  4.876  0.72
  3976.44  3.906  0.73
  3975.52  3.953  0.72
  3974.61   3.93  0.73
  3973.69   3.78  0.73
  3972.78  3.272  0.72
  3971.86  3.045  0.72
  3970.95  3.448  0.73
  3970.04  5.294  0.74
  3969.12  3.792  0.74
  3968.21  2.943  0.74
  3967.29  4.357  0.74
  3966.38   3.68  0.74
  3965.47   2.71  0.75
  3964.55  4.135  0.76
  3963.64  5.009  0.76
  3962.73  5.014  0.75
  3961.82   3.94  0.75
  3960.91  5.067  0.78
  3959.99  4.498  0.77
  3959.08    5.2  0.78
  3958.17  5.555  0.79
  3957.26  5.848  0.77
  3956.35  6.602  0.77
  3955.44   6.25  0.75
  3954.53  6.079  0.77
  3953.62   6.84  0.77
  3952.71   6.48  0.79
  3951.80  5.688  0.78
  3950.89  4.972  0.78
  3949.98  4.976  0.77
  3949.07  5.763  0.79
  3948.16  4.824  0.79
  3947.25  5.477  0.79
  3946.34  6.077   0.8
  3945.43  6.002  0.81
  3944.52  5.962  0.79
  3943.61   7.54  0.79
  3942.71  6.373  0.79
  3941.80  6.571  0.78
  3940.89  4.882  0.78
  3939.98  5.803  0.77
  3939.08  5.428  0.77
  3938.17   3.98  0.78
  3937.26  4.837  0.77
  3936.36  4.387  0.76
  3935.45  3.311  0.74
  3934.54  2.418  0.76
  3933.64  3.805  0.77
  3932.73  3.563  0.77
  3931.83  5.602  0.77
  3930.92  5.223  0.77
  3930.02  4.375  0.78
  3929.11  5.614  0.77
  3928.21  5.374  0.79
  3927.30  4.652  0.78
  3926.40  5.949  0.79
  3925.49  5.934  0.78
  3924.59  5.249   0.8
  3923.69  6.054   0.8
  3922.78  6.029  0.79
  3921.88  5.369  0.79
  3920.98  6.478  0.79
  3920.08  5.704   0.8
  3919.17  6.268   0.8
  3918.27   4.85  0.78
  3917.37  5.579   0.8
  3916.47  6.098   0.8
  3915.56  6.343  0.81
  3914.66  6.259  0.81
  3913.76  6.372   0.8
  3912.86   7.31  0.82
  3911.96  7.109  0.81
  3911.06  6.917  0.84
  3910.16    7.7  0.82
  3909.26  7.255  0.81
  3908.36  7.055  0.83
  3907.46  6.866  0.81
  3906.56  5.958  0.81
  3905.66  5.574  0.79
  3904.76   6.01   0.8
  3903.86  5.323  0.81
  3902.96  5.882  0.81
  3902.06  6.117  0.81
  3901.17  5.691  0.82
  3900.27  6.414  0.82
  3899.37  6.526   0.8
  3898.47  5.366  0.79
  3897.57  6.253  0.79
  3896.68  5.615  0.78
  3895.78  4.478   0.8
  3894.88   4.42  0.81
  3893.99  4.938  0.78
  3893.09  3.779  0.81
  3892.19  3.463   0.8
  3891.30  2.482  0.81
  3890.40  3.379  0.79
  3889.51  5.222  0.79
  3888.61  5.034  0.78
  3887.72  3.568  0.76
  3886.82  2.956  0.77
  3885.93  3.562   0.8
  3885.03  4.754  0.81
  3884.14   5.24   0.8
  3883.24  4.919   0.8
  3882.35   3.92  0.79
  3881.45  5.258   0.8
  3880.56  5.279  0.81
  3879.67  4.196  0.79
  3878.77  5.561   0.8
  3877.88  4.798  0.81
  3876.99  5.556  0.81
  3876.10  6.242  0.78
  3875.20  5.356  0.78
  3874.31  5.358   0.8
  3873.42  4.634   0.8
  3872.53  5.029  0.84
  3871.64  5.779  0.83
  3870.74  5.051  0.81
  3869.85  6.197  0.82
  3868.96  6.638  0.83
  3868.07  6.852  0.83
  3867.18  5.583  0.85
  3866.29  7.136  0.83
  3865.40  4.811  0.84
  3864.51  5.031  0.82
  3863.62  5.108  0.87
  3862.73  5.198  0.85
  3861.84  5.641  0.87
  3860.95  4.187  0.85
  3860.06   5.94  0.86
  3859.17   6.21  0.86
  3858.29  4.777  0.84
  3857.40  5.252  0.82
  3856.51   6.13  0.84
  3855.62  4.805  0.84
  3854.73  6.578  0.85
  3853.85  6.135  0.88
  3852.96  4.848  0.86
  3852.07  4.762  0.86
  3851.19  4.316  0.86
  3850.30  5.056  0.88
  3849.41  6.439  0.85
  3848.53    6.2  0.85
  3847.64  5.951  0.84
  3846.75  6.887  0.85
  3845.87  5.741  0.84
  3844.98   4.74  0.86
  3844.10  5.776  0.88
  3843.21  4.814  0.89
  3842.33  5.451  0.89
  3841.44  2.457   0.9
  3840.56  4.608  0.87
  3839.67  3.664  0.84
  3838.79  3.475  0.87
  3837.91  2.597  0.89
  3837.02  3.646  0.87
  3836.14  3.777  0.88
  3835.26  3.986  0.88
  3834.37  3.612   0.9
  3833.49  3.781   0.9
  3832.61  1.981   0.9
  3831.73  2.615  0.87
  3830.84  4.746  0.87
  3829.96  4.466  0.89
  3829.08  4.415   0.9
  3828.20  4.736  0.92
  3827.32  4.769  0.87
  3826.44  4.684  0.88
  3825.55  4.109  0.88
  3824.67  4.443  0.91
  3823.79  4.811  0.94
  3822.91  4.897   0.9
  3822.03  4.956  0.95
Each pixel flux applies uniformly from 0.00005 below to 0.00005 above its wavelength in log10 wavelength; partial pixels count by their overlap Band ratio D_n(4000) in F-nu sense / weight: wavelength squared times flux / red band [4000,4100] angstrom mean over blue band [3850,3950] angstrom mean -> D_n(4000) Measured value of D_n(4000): 1.23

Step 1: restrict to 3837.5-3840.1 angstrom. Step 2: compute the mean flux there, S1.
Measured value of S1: 3.26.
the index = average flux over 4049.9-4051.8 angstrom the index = 7.19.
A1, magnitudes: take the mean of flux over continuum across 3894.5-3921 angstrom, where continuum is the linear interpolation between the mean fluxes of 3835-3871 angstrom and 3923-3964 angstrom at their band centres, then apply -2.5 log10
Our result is -0.16 mag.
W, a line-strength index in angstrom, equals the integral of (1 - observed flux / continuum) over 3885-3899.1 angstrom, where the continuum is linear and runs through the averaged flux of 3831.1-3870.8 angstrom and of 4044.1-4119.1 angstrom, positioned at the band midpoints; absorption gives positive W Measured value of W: 2.2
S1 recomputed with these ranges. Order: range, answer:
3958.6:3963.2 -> 4.75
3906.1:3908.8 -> 6.62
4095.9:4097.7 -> 4.1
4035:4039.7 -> 6.65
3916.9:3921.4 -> 5.77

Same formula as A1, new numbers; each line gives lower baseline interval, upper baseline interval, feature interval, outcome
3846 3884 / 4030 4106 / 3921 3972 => 0.117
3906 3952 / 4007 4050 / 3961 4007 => 0.131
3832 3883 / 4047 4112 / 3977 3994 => -0.099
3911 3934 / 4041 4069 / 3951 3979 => 0.259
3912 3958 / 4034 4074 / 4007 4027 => -0.029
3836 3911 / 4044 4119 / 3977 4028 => -0.121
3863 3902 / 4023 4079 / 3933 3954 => 0.047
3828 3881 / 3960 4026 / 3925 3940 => 0.150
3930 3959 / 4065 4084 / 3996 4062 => -0.088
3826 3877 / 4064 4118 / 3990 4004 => -0.242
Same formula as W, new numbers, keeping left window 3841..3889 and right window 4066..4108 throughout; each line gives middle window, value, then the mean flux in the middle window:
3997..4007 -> -1.6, 6.27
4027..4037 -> -1.7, 6.36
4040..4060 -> -3.6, 6.44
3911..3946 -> -1.3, 5.51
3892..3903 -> -0.1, 5.33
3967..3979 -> 3.1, 3.97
